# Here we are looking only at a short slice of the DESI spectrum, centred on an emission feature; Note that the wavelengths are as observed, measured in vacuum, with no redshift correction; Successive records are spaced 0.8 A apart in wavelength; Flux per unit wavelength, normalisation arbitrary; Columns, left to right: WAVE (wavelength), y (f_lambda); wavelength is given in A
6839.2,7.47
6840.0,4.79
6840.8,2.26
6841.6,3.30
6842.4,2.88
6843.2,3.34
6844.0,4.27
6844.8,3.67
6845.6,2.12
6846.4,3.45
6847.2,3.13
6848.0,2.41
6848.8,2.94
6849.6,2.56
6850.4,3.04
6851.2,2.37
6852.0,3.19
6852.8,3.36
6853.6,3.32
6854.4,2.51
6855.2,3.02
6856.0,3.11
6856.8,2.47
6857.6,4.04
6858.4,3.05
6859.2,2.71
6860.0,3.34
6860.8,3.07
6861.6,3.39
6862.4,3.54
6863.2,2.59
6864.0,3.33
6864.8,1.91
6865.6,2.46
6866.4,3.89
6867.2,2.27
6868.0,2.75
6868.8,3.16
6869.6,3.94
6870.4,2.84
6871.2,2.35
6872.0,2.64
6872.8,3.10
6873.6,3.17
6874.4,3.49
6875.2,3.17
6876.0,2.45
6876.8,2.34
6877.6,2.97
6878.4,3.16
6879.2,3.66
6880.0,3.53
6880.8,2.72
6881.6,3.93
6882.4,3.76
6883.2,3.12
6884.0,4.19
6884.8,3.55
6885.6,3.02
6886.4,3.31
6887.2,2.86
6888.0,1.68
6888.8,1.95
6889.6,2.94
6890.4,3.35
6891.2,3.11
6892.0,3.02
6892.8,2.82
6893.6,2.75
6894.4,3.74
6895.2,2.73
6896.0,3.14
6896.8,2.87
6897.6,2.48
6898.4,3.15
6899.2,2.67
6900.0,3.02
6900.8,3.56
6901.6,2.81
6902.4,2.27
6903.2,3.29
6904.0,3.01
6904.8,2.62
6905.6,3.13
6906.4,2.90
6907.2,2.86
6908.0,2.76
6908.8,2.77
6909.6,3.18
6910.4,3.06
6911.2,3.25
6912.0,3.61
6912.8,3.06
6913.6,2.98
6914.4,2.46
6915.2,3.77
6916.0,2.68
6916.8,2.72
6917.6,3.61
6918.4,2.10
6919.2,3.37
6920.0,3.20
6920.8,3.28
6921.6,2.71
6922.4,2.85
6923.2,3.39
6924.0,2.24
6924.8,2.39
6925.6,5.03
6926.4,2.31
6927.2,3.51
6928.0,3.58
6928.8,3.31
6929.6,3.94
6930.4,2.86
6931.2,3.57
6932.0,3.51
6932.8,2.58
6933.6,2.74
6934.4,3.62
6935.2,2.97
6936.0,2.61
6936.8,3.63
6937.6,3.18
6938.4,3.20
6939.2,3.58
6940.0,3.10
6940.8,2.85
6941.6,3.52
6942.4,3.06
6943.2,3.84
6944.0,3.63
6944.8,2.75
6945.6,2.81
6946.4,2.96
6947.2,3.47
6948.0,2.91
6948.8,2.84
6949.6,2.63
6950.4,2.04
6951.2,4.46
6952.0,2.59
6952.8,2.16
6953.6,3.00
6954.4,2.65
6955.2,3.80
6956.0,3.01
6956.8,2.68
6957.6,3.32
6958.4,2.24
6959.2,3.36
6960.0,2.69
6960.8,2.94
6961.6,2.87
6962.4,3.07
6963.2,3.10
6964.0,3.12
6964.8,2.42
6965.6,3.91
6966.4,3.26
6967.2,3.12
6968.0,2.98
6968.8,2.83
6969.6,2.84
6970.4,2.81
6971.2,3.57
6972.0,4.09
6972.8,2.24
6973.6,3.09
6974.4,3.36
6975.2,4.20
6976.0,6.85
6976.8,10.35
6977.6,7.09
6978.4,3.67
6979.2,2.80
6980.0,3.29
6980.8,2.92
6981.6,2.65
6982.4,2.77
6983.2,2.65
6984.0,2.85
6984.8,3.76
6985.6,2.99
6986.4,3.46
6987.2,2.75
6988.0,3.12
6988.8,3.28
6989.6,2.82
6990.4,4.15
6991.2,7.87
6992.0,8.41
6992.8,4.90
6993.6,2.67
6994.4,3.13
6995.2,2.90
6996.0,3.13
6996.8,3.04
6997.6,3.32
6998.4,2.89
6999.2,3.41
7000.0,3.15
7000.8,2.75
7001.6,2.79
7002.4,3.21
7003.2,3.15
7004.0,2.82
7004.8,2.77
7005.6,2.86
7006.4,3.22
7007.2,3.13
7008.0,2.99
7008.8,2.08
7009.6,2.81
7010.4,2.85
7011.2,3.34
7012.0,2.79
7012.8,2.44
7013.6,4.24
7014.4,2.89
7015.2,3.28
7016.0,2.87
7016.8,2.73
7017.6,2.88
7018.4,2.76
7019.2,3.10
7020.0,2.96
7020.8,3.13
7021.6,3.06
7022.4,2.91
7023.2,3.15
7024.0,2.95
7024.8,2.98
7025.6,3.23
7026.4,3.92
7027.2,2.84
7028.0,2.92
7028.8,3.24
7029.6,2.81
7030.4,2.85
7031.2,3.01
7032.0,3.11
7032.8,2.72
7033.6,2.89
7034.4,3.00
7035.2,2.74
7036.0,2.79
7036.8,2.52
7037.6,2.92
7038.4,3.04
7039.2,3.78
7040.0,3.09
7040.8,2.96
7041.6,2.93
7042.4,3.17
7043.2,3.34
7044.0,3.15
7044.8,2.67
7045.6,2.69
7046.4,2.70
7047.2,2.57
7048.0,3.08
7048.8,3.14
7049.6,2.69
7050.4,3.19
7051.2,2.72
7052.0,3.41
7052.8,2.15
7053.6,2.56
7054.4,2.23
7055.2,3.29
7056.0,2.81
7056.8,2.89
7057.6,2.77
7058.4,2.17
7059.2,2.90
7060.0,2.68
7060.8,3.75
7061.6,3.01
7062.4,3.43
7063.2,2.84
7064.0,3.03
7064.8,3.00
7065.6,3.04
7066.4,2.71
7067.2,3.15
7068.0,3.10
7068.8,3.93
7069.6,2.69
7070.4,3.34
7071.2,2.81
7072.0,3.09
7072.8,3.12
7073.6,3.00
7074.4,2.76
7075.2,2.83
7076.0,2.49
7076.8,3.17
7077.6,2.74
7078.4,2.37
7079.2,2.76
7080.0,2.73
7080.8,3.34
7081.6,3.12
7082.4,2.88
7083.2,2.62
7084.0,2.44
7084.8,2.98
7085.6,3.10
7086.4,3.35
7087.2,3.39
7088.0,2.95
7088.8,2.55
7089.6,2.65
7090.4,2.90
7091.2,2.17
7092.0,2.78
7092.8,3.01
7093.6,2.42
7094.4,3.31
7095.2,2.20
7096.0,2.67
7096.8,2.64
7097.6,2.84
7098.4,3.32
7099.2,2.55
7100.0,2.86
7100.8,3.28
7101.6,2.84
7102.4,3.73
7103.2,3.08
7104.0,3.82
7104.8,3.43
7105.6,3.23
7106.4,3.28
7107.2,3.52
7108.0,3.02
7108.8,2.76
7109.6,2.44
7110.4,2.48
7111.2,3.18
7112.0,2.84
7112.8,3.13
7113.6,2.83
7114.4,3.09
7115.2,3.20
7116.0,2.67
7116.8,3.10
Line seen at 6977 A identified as [S II] 6716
